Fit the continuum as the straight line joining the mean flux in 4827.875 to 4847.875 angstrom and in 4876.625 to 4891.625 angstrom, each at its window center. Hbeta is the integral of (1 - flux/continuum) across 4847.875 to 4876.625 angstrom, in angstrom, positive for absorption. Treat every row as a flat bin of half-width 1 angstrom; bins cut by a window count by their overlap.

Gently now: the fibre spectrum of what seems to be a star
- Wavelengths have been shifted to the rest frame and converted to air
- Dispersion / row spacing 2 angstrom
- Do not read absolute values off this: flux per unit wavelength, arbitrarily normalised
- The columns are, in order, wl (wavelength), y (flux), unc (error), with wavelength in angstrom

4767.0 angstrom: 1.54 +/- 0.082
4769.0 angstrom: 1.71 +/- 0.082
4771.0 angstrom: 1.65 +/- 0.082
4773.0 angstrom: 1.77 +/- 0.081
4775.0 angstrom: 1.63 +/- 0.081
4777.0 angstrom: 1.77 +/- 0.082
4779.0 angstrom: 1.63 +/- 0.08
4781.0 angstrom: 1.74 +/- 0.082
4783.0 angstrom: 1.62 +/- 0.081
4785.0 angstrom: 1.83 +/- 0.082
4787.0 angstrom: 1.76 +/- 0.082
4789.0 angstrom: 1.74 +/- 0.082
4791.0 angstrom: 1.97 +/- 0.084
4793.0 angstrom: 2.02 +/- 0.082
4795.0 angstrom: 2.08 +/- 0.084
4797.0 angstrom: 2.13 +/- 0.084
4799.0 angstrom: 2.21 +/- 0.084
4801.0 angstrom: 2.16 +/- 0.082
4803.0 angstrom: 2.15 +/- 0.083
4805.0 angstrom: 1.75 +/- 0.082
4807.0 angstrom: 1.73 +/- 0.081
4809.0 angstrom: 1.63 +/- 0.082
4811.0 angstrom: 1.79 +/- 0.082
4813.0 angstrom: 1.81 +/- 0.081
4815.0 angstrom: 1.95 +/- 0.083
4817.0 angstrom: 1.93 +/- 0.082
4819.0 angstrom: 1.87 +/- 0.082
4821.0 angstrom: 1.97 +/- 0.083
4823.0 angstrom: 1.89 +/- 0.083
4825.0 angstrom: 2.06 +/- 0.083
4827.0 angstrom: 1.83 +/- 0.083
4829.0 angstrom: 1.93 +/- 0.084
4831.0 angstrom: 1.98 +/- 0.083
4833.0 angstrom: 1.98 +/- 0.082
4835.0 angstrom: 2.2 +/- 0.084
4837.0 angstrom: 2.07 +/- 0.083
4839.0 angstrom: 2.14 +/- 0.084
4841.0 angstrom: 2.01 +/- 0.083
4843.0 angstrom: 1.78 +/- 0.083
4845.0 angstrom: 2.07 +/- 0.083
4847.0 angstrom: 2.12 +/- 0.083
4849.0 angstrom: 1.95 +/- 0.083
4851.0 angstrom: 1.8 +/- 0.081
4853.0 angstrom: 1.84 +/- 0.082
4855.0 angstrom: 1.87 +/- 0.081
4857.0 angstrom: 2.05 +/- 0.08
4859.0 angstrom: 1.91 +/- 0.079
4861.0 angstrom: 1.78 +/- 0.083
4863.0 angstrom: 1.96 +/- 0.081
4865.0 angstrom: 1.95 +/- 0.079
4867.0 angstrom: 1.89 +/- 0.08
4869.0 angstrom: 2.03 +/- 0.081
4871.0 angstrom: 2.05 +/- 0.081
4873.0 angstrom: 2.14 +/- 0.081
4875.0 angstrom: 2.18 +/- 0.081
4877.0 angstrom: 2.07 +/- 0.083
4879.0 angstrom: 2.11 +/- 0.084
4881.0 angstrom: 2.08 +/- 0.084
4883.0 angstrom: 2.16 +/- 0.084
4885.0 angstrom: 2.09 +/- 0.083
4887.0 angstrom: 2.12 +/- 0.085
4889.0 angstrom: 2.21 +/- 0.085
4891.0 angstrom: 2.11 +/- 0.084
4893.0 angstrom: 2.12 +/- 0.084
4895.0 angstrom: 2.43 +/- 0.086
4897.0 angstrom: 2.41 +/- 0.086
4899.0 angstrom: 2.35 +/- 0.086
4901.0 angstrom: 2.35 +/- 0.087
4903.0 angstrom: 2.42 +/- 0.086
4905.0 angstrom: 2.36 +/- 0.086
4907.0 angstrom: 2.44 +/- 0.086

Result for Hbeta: 1.61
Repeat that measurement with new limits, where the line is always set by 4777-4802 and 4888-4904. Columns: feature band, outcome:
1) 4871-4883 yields 0.62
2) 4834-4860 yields 1.60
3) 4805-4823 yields 1.45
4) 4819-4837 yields 0.59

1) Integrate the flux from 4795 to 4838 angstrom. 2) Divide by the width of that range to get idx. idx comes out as 1.96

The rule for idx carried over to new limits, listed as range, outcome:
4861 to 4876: 2.01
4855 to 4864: 1.92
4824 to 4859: 1.98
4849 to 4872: 1.92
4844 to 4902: 2.08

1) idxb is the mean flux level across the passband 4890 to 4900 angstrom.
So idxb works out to 2.28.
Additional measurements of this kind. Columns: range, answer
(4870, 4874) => 2.09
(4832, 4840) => 2.1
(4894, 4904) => 2.39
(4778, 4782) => 1.69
